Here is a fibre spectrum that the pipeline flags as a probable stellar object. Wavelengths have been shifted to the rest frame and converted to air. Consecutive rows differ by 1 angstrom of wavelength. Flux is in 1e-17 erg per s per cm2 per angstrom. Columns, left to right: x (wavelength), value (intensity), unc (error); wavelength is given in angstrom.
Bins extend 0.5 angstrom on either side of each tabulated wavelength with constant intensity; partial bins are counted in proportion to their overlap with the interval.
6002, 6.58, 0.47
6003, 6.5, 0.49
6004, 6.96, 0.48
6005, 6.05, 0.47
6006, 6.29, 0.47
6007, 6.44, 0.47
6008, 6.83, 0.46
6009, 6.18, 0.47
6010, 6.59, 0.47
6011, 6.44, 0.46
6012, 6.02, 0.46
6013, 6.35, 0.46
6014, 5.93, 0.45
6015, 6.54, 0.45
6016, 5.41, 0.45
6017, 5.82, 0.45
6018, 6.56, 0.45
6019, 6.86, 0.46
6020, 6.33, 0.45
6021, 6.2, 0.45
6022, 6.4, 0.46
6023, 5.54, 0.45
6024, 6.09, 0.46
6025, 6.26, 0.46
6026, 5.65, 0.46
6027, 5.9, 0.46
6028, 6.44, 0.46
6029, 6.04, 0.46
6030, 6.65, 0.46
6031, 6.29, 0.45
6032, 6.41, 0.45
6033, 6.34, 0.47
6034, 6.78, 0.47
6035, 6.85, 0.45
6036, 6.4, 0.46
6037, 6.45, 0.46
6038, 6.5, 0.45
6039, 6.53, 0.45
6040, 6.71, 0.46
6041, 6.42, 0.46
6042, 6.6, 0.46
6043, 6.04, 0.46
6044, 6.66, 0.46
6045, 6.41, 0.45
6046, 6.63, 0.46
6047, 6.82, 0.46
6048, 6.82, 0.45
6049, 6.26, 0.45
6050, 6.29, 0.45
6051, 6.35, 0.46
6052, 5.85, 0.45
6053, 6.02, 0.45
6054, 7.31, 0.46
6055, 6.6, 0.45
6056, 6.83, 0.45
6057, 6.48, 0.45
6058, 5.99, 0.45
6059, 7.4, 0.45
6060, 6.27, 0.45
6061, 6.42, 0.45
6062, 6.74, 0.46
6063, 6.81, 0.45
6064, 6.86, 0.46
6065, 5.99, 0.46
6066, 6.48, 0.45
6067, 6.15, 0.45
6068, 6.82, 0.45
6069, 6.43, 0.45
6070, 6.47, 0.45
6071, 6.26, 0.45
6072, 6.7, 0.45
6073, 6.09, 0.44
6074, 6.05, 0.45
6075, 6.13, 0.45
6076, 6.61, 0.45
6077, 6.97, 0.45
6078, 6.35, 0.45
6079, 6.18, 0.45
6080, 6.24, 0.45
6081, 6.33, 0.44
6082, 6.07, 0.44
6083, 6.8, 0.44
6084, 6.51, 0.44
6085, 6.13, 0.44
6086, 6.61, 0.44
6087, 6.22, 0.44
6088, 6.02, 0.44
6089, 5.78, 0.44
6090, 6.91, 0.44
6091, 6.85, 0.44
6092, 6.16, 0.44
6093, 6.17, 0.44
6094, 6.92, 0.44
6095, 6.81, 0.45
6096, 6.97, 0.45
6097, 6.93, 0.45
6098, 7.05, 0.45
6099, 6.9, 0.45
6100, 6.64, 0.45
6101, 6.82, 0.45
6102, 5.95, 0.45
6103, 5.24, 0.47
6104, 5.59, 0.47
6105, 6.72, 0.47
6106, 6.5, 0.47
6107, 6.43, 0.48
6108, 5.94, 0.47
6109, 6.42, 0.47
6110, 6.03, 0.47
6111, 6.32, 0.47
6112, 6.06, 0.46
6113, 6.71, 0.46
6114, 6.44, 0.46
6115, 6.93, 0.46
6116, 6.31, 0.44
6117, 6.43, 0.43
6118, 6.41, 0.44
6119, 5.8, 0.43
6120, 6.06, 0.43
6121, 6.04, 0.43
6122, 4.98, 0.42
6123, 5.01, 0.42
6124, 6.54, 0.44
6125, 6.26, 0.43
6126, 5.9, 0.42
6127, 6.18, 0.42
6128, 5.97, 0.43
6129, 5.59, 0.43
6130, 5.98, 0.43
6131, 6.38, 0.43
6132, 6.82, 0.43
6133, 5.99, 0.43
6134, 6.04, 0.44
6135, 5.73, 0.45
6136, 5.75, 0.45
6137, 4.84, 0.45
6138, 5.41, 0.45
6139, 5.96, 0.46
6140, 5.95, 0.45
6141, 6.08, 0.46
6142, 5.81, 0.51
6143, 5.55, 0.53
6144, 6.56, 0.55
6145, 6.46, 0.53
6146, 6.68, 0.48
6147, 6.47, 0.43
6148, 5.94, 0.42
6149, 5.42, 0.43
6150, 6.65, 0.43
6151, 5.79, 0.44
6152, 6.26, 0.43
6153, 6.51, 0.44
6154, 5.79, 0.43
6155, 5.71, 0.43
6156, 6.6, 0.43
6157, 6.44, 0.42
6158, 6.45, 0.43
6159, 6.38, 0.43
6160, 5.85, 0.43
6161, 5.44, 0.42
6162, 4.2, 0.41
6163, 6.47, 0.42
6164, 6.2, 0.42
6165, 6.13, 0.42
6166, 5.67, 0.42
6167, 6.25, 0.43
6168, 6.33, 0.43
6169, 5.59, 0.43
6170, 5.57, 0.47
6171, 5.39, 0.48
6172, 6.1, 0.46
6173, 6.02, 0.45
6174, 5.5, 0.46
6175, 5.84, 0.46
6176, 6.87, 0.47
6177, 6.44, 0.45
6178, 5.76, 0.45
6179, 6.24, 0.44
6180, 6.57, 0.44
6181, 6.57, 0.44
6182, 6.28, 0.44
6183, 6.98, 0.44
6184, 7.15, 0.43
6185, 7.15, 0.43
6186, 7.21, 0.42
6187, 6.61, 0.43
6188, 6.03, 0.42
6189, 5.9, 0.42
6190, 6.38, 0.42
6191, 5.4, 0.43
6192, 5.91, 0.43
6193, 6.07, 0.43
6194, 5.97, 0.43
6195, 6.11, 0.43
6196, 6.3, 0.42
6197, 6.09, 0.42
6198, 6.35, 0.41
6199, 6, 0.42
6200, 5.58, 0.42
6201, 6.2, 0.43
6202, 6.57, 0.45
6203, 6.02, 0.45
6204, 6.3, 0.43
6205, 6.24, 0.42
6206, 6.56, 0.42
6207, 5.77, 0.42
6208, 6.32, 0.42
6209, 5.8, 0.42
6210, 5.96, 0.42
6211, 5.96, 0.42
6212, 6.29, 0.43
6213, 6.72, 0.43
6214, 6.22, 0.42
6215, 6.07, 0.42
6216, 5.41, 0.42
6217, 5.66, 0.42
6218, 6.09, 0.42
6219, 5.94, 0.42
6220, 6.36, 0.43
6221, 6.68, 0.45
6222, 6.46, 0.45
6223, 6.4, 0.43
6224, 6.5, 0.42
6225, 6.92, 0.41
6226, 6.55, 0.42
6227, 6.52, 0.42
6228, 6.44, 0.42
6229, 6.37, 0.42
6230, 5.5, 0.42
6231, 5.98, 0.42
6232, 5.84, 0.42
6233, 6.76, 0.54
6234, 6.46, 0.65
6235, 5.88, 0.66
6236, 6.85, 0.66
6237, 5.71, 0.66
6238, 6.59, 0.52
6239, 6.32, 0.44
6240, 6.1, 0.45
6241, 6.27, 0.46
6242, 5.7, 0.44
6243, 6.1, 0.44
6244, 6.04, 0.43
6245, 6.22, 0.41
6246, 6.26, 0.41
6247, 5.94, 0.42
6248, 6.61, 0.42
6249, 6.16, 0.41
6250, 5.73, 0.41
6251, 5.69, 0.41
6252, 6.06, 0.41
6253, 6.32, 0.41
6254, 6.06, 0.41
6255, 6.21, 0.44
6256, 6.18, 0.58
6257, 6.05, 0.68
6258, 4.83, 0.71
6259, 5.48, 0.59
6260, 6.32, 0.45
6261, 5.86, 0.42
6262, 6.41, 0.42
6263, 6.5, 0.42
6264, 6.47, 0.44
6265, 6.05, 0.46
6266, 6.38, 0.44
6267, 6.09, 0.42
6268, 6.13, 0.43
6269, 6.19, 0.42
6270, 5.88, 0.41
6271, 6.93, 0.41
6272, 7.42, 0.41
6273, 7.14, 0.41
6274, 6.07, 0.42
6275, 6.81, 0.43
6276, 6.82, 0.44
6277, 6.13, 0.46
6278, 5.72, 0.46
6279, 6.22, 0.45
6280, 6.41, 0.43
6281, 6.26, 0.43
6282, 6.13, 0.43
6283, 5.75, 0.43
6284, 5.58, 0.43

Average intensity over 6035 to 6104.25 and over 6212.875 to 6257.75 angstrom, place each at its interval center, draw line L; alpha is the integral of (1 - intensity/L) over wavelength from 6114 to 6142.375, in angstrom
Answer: 1.73 angstrom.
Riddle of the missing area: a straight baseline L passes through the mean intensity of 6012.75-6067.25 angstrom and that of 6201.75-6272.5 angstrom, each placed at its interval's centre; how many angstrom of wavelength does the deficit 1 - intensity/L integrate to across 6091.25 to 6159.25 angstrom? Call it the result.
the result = 1.3 angstrom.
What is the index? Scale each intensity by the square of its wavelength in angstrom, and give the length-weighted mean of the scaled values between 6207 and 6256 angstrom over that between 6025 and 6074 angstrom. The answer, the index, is 1.0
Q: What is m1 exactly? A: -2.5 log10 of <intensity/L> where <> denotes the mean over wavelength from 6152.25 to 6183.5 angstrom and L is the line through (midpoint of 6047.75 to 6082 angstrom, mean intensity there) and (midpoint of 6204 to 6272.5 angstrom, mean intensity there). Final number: 0.04 mag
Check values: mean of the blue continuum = 6.45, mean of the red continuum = 6.19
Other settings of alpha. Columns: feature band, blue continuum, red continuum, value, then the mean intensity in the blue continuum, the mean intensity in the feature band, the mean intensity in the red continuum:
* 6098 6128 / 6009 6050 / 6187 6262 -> 0.3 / 6.35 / 6.2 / 6.13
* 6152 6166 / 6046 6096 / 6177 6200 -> 0.7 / 6.46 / 6.01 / 6.31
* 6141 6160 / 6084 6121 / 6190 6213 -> 0.2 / 6.39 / 6.18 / 6.1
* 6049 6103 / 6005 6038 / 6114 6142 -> -3.0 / 6.29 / 6.47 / 5.98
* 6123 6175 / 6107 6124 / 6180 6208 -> 1.9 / 6.14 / 5.98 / 6.29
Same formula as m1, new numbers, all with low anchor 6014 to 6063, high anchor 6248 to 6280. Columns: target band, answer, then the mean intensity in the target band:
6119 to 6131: 0.08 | 5.88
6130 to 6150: 0.05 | 6.01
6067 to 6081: 0.00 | 6.4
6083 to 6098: -0.03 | 6.53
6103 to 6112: 0.03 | 6.18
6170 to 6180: 0.05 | 6.02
